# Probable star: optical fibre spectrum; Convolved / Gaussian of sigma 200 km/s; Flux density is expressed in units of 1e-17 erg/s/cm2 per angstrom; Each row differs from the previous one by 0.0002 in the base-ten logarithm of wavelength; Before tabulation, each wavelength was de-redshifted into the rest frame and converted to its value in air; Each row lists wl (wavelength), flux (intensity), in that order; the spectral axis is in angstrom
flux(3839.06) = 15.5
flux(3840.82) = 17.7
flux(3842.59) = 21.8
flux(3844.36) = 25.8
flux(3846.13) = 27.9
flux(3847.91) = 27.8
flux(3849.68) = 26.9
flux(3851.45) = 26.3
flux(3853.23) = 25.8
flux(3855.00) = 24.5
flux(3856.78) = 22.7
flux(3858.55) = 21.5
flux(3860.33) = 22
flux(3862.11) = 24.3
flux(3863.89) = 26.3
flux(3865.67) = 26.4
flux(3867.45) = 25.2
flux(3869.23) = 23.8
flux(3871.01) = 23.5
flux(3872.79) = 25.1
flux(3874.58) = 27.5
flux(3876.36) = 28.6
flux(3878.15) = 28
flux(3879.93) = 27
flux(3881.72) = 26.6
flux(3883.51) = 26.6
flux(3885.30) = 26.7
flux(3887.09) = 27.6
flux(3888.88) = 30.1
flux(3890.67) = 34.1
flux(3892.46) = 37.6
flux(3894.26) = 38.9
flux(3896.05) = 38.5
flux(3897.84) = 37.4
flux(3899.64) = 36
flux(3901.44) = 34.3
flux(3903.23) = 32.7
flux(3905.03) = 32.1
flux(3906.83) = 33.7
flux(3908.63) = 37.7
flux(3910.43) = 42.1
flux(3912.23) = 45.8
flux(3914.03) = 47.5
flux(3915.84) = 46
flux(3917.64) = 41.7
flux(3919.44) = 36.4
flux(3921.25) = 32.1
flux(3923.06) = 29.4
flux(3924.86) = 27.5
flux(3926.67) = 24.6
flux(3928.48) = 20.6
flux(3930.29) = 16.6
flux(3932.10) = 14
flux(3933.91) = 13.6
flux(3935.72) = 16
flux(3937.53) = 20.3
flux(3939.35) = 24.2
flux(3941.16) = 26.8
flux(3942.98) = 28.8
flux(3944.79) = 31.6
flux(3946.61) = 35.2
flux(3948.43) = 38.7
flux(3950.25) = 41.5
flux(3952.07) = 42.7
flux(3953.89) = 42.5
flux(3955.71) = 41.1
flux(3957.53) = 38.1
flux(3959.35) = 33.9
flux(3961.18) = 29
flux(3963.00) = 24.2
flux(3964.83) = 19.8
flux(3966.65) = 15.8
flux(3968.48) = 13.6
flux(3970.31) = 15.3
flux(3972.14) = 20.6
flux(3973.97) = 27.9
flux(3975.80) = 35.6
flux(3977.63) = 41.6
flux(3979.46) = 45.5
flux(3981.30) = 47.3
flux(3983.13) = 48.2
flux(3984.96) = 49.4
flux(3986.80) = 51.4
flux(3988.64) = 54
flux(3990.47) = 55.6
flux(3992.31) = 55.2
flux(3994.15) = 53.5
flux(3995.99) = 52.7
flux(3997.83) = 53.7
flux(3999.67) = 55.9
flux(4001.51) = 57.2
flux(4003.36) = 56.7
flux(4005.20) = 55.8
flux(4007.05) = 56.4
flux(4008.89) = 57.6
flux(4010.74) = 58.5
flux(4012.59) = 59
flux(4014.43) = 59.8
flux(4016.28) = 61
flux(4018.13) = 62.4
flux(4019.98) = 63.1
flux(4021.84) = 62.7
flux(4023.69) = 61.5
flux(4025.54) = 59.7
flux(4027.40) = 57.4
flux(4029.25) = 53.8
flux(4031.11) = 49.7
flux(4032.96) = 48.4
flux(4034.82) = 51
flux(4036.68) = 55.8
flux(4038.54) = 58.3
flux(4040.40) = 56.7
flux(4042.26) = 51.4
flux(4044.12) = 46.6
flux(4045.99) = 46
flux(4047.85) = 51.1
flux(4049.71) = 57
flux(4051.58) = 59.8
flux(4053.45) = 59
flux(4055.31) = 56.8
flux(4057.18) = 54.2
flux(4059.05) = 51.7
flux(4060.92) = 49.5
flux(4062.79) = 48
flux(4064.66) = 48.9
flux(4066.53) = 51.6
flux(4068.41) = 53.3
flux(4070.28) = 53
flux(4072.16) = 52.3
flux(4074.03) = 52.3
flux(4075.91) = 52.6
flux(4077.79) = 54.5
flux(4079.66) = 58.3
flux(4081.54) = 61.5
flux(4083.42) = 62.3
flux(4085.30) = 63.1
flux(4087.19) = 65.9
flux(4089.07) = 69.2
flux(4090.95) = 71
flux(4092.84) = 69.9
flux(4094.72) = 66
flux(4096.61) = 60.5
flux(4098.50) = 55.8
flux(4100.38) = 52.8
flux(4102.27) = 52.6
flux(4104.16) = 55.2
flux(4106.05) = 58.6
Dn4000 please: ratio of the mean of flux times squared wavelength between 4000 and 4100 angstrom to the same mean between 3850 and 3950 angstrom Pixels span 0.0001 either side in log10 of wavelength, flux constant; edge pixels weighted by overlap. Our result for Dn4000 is 2.08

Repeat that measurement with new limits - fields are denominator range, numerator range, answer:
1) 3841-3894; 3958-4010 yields 1.70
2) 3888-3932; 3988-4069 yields 1.71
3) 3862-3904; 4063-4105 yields 2.16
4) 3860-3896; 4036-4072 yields 2.06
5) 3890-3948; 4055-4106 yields 1.96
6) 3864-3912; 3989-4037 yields 1.93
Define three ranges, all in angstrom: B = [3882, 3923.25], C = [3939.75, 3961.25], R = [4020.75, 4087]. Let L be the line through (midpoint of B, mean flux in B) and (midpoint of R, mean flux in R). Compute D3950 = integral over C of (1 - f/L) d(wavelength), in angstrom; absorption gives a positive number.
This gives 3.1 angstrom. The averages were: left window 35.8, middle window 35.8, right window 54.7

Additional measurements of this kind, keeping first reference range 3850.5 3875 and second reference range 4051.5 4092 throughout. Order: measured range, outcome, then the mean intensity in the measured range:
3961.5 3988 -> 5.95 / 32.8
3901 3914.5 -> -2.78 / 38.1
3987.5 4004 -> -3.60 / 54.9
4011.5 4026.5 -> -3.85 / 61.1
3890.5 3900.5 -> -2.60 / 37.3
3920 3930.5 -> 2.47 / 26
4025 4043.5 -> -1.10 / 54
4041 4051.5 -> 0.29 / 51.4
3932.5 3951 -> 4.90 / 27.2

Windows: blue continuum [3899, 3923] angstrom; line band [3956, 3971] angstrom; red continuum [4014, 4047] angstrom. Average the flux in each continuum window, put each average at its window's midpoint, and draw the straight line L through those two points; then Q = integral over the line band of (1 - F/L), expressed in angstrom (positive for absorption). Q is 6.92 angstrom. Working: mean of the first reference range 38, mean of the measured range 24.5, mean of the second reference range 55.8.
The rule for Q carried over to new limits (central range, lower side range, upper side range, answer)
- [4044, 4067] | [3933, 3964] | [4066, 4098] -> 0.67 angstrom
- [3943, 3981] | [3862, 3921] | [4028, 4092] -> 9.13 angstrom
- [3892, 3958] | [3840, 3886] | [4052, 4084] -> 1.15 angstrom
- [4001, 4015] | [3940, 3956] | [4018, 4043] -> -1.84 angstrom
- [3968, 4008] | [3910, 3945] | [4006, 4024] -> 4.12 angstrom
